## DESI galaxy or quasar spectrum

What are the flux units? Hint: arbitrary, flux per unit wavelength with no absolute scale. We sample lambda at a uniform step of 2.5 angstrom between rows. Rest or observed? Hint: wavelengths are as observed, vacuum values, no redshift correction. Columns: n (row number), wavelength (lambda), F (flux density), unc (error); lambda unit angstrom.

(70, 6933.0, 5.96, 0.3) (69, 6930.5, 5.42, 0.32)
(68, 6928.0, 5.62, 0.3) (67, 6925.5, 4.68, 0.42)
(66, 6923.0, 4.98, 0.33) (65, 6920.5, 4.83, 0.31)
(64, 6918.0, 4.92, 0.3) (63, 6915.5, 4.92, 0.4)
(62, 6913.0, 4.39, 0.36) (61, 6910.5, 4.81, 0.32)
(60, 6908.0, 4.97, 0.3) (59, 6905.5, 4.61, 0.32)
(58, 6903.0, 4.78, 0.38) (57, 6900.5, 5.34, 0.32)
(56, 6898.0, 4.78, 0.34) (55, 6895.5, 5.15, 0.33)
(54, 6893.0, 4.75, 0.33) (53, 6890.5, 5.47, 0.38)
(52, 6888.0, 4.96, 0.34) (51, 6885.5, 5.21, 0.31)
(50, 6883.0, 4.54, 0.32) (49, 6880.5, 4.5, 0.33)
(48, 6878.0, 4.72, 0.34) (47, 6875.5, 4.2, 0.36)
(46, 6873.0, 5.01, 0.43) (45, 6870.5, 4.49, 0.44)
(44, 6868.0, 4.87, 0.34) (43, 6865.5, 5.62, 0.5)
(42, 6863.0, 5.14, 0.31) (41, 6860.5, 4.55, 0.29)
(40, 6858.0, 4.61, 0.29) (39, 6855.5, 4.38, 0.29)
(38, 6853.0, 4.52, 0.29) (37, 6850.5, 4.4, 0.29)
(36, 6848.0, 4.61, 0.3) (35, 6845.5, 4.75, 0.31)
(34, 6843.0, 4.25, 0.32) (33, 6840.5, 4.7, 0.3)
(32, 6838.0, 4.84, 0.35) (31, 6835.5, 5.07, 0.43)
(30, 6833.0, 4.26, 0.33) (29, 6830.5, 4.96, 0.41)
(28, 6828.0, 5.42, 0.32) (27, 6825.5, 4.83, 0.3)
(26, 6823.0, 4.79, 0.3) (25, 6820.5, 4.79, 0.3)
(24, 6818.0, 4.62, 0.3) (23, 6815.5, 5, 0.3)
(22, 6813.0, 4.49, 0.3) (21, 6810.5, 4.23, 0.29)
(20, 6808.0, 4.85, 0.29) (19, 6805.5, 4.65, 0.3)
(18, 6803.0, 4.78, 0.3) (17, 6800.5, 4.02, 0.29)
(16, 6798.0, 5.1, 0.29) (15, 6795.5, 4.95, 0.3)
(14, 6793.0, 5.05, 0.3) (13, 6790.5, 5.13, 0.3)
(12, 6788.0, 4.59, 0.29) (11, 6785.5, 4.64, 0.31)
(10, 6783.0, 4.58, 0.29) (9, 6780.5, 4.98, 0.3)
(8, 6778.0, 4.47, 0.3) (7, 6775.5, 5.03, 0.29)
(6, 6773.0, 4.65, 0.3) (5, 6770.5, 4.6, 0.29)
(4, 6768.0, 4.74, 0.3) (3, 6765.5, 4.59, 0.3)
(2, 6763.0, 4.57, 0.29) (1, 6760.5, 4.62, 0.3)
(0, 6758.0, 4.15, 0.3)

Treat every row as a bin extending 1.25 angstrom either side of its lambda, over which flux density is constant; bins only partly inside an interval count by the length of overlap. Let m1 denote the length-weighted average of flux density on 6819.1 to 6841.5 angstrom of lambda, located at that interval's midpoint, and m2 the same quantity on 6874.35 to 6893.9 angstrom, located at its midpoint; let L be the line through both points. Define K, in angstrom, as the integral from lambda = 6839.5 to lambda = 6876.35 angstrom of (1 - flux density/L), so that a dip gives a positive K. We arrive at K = 1.11 angstrom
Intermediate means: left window 4.85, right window 4.8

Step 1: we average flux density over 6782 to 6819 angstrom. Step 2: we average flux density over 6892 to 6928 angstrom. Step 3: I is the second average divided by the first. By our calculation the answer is 1.03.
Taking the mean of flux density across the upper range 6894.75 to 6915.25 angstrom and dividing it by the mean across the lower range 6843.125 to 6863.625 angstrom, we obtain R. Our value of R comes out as 1.06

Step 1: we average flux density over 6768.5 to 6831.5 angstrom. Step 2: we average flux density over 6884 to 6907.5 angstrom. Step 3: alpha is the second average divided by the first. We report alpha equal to 1.0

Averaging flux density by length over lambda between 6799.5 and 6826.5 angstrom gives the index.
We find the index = 4.64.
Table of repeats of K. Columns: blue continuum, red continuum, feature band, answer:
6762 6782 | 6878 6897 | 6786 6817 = 0.2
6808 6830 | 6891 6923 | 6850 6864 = 0.6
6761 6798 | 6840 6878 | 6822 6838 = -0.6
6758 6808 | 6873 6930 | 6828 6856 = 0.8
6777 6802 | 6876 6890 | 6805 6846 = 0.3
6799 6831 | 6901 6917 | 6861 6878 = -0.4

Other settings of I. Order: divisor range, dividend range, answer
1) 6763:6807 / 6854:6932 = 1.03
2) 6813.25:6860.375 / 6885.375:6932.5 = 1.06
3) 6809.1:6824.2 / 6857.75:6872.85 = 1.05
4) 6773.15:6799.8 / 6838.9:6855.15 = 0.94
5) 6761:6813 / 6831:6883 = 0.99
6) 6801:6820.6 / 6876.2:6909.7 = 1.05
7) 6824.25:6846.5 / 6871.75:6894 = 1.01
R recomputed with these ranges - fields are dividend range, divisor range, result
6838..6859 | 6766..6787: 0.97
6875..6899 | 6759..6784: 1.04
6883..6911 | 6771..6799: 1.03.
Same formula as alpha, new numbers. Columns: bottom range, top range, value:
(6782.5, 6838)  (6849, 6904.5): 1.01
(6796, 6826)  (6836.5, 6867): 1.00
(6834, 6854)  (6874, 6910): 1.05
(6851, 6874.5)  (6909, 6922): 1.00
